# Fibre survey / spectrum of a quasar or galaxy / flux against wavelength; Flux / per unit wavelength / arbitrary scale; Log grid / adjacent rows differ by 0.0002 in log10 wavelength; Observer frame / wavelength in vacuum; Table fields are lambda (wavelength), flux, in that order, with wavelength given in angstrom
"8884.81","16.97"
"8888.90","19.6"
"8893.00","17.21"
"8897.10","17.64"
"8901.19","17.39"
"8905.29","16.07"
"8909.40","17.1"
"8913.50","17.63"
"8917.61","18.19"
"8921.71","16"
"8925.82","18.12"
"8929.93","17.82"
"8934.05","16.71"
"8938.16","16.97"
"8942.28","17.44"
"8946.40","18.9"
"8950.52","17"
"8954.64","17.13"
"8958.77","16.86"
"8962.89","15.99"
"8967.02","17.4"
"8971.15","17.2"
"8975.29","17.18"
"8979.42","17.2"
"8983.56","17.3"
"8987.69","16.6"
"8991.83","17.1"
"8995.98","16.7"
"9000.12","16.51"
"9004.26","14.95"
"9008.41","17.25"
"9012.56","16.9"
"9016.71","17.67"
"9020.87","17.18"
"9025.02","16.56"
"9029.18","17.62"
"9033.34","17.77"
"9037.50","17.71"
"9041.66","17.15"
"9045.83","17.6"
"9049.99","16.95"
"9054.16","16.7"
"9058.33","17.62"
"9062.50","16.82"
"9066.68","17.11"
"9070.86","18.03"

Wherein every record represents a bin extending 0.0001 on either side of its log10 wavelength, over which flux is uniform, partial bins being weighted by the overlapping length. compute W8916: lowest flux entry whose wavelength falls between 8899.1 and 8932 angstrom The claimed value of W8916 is 16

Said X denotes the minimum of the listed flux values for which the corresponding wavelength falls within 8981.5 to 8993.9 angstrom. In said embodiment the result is 16.6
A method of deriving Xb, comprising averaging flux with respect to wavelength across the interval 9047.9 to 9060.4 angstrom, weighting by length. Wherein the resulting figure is 17.1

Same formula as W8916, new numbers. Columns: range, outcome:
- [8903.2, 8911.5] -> 16.07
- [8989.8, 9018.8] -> 14.95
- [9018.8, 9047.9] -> 16.56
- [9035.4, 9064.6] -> 16.7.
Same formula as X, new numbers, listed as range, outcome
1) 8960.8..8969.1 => 15.99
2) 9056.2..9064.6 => 16.82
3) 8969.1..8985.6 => 17.18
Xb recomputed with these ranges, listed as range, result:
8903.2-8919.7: 17.2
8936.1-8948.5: 17.8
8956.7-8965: 16.4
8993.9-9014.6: 16.5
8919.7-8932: 17.3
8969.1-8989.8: 17.1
